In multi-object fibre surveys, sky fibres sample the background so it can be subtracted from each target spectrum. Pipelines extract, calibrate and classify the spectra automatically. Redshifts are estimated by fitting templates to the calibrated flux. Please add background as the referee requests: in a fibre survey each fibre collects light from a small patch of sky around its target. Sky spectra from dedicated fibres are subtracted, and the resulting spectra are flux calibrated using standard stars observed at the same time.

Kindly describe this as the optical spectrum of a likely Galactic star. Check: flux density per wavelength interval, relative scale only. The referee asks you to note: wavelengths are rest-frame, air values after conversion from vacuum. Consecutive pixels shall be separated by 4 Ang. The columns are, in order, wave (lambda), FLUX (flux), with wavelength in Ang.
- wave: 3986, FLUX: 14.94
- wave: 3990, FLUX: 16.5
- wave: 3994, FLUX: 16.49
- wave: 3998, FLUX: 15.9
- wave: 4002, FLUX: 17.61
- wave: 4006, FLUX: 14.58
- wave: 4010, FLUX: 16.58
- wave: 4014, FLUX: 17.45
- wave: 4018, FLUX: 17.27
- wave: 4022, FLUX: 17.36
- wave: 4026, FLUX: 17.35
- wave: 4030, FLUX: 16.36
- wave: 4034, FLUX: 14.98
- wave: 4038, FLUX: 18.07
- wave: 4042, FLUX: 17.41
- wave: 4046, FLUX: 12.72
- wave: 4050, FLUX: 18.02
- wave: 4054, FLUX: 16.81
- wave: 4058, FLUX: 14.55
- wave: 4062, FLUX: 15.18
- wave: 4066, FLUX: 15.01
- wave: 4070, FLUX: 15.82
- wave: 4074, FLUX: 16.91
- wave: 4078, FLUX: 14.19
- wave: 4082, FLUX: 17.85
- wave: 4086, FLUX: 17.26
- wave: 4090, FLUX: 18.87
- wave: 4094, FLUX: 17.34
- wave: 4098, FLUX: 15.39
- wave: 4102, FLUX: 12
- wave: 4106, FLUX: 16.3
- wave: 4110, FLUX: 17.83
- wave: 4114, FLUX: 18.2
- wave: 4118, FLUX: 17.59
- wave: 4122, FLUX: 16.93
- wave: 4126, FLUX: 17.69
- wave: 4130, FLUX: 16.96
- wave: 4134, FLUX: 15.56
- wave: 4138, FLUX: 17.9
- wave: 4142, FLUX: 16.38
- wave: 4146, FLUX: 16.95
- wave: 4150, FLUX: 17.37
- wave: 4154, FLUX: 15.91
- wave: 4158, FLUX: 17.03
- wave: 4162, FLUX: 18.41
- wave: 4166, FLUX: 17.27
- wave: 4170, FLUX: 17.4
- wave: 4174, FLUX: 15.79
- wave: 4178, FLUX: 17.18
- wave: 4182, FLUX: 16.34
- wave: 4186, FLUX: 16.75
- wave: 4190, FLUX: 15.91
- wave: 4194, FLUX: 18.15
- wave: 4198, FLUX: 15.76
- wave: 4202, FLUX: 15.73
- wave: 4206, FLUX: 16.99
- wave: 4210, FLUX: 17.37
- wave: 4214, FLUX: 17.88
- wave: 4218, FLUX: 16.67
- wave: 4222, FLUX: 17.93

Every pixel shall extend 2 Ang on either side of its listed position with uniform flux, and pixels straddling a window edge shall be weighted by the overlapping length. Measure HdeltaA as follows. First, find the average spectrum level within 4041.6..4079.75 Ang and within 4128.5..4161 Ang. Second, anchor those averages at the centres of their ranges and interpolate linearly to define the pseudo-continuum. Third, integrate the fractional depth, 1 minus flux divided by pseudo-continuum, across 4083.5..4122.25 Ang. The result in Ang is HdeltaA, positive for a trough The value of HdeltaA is -1.4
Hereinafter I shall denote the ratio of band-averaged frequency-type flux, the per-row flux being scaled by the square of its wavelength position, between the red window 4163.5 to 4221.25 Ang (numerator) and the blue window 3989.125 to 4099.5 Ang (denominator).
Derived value 1.10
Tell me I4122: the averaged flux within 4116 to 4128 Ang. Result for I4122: 17.4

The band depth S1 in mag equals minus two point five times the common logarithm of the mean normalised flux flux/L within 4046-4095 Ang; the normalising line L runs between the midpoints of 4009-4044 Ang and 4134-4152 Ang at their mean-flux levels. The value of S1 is 0.04 mag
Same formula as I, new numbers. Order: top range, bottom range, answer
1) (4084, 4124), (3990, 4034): 1.06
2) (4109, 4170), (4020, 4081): 1.12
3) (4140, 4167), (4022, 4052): 1.09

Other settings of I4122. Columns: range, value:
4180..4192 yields 16.3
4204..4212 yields 17.2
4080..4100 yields 17.3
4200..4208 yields 16.4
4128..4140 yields 16.8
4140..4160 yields 16.7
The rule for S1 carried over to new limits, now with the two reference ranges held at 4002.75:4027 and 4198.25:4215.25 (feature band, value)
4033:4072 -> 0.061 mag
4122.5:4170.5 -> -0.015 mag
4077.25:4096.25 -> -0.030 mag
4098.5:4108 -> 0.172 mag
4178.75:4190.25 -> 0.022 mag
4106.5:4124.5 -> -0.046 mag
